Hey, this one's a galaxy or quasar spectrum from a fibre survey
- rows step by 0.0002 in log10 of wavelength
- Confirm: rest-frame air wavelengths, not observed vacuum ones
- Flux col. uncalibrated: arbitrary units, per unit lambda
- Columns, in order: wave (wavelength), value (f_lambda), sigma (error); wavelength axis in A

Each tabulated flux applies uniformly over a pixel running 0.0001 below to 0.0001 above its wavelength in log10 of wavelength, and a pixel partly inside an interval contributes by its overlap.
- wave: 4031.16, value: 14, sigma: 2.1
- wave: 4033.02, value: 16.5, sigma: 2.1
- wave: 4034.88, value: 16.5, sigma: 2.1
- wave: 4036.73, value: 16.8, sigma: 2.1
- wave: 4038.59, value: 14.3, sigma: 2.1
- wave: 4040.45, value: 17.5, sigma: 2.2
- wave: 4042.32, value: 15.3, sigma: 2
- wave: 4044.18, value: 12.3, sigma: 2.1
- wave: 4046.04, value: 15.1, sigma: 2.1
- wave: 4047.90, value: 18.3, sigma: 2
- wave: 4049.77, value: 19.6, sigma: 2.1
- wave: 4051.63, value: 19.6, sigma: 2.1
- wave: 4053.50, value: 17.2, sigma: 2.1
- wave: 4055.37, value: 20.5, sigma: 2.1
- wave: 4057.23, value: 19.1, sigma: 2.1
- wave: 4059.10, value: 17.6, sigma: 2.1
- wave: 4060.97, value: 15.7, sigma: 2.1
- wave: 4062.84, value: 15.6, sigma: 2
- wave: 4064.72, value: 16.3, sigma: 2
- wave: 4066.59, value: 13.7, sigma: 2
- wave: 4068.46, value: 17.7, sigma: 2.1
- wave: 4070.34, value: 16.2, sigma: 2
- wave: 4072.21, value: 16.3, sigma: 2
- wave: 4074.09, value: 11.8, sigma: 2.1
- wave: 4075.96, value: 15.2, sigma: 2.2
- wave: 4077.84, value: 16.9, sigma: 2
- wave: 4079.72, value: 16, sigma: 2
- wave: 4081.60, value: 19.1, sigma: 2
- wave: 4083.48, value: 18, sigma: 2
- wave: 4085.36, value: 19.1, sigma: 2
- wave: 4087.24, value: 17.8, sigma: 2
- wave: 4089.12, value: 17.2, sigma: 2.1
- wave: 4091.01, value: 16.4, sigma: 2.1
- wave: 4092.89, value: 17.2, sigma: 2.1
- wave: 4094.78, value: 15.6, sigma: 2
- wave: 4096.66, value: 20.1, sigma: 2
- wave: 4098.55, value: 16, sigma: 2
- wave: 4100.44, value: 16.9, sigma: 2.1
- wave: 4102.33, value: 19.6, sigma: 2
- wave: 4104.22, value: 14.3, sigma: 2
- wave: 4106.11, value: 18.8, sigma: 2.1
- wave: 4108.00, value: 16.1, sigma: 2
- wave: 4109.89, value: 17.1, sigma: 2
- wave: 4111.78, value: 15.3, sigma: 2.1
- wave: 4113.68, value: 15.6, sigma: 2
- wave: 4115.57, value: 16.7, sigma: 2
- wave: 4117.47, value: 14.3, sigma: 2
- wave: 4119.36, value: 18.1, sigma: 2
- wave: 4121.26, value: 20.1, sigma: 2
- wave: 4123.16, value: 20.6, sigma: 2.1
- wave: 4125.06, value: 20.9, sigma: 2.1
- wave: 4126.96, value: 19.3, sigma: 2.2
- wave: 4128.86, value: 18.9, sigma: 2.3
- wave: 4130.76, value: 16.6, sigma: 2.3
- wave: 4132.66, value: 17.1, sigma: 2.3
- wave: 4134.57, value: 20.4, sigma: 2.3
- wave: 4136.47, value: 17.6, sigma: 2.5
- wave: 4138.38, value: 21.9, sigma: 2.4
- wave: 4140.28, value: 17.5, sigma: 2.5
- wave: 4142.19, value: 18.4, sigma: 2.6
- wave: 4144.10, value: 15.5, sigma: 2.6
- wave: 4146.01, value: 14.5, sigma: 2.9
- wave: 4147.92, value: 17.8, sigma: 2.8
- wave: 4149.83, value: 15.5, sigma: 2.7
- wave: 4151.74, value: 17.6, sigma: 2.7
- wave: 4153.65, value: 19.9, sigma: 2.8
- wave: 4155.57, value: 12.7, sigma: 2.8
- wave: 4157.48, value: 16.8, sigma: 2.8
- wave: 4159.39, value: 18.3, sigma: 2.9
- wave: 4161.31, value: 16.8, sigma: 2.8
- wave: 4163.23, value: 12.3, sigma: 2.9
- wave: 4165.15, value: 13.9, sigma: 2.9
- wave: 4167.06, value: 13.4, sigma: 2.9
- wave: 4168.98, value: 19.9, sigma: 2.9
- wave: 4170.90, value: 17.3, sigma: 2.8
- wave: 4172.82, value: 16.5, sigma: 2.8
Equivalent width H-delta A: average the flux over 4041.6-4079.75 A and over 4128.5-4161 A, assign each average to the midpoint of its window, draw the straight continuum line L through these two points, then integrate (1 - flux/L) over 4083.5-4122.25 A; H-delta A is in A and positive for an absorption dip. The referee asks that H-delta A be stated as -0.4 A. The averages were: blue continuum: 16.5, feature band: 17.1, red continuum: 17.4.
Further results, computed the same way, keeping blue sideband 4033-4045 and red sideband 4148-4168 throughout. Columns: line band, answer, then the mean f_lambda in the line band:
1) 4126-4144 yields -3.10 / 18.5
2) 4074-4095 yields -1.70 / 16.9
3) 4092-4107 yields -1.55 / 17.3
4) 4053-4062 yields -1.40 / 18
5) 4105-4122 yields -1.21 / 16.8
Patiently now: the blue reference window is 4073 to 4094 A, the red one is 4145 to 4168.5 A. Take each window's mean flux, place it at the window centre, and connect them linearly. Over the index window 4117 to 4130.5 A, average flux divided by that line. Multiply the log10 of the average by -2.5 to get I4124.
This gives -0.164 mag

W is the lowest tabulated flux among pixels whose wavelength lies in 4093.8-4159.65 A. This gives 12.7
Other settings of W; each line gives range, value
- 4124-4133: 16.6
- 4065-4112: 11.8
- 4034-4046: 12.3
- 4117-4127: 14.3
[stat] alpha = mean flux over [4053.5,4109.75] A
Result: 16.9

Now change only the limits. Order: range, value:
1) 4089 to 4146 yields 17.6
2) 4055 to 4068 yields 16.8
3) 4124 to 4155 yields 18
